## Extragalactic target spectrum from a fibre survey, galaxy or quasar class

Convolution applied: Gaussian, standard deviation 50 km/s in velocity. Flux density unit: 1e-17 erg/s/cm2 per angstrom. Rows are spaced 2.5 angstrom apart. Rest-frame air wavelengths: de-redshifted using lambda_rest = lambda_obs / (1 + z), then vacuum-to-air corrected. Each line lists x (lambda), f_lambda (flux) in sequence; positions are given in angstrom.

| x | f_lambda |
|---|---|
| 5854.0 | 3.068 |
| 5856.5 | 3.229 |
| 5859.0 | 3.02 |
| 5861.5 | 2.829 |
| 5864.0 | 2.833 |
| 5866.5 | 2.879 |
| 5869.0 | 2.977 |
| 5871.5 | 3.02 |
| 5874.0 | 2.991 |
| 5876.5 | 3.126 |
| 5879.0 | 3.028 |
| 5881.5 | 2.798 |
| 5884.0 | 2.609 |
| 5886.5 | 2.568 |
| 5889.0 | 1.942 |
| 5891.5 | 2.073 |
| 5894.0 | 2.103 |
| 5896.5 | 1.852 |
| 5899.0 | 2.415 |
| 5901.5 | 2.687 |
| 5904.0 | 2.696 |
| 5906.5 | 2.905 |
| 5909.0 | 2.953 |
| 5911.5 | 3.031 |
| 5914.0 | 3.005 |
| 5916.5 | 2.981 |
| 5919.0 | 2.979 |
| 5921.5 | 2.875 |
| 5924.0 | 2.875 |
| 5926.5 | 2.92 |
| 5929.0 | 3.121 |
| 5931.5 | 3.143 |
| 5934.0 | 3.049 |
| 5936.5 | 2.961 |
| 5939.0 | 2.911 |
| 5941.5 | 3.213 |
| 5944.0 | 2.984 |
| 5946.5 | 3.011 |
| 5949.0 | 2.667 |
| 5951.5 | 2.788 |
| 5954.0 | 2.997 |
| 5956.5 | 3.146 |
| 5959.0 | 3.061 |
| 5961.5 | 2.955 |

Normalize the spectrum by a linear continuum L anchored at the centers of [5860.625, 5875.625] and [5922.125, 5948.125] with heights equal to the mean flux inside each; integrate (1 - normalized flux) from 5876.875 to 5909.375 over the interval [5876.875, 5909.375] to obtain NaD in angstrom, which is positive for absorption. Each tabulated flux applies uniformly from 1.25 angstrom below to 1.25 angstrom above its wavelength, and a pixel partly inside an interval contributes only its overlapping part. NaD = 4.9 angstrom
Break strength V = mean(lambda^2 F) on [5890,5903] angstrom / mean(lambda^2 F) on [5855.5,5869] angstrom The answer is 0.8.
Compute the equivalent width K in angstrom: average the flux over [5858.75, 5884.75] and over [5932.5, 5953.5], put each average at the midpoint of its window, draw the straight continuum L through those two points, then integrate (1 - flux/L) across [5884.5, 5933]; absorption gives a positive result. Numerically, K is 4.07 angstrom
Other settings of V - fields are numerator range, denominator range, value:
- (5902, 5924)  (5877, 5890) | 1.12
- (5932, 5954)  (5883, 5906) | 1.28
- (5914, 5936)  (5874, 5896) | 1.20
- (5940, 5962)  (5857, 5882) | 1.03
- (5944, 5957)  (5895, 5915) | 1.10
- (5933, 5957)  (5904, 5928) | 1.02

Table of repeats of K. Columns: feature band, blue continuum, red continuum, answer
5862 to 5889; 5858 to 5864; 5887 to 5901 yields -2.90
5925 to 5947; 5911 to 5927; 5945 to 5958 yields -0.72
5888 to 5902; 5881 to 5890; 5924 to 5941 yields 2.31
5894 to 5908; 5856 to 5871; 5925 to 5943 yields 2.42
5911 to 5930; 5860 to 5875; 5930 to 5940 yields 0.19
